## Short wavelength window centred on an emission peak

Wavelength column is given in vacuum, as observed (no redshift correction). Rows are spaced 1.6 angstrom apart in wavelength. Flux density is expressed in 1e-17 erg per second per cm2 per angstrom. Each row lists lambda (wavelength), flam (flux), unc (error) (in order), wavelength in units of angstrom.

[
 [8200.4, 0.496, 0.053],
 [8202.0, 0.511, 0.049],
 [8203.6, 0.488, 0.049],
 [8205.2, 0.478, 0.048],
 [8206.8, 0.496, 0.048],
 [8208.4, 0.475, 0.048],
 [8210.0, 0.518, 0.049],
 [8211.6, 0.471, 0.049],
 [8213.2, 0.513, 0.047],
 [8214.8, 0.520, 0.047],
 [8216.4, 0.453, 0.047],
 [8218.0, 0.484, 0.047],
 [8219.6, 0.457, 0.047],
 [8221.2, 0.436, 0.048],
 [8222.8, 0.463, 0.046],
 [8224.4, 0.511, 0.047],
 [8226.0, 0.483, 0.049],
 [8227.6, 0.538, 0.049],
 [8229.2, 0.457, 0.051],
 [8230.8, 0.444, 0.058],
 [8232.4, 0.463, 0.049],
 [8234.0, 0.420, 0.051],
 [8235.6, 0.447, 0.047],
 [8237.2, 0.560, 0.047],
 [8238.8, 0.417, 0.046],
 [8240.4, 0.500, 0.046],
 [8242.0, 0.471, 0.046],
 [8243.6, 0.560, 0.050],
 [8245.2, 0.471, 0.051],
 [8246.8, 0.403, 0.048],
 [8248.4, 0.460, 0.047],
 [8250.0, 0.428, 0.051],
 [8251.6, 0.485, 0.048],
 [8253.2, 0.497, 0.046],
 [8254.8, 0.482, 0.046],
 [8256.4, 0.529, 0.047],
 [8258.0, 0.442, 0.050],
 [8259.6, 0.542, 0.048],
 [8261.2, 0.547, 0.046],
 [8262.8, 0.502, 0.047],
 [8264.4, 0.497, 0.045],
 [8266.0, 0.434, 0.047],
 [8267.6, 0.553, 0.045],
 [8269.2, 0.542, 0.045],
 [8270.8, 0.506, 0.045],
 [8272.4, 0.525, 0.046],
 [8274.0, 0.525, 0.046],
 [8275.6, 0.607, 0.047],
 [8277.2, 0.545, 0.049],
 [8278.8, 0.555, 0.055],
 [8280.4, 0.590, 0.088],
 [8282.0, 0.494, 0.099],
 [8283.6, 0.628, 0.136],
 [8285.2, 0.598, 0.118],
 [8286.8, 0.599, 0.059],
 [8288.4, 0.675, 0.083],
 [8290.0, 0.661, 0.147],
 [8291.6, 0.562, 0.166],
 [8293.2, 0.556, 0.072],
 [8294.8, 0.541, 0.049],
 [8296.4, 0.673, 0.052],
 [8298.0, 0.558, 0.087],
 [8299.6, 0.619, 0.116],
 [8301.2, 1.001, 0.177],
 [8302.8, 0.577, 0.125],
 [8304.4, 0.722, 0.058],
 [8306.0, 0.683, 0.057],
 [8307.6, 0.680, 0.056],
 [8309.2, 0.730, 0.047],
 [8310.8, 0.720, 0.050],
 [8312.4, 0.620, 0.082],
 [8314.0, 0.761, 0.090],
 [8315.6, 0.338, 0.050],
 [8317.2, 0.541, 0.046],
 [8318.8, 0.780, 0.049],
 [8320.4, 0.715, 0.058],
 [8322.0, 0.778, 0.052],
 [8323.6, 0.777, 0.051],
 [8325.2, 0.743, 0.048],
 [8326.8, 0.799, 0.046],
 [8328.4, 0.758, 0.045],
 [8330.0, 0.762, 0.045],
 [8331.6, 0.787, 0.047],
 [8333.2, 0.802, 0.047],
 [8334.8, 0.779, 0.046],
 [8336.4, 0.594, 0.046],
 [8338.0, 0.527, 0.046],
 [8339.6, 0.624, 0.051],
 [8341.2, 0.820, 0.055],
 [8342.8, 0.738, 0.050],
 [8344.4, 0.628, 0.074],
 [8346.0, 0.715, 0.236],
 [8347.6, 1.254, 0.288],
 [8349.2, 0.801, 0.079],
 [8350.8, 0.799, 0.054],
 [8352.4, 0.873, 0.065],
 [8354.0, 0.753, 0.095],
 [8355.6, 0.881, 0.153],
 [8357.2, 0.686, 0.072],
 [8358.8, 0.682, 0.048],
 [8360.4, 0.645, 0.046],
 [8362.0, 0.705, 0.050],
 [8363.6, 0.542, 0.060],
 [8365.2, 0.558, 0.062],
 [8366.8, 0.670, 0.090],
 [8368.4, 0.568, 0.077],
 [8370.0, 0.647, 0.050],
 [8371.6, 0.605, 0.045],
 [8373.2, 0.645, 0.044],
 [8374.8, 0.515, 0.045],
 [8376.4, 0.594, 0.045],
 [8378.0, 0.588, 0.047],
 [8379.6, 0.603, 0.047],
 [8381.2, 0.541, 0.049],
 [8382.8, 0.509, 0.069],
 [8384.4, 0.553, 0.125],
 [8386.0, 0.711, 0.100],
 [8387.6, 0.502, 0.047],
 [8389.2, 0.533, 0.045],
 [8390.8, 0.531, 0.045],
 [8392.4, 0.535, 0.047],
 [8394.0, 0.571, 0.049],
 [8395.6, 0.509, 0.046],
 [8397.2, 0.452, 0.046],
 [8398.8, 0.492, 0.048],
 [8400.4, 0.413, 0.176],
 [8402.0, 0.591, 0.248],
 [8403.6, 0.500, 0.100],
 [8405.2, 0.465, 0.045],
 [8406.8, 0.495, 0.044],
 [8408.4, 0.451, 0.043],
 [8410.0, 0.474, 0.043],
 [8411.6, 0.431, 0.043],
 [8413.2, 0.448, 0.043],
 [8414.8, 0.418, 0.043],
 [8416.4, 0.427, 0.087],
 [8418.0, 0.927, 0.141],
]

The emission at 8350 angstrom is Mg II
